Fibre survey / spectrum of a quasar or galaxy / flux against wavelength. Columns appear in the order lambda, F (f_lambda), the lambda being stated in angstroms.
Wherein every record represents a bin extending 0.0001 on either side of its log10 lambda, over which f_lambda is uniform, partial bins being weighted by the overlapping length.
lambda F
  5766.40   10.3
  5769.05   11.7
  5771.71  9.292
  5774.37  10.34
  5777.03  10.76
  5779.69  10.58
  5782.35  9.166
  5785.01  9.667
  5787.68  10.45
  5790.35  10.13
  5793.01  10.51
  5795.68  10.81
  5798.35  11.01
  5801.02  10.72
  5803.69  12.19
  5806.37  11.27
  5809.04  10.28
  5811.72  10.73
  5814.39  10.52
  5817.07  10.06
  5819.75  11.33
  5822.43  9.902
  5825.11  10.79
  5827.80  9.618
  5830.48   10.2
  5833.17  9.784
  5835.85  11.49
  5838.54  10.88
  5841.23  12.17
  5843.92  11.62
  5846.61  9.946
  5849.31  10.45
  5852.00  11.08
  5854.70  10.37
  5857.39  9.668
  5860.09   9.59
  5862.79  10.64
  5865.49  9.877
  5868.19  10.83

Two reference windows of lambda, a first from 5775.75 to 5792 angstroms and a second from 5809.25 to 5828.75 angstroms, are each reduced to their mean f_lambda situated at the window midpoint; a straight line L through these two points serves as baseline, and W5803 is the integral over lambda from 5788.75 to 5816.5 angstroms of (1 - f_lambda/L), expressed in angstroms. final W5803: -1.4 angstroms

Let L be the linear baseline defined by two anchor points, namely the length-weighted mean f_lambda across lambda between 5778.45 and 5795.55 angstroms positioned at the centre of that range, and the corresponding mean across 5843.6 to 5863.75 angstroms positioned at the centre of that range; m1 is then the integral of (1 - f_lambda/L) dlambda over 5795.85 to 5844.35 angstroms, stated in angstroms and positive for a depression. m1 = -2.61 angstroms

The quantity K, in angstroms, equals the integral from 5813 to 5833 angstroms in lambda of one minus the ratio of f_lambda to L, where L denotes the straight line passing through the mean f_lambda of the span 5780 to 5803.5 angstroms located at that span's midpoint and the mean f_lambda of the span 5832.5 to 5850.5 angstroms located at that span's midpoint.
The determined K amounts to 0.8 angstroms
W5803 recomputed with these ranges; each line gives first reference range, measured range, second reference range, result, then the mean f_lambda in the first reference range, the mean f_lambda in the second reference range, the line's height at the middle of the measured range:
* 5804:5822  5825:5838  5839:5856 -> 0.6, 10.7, 10.9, 10.8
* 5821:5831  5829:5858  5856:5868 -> -1.8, 10.1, 10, 10.1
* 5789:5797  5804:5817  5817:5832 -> -0.4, 10.5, 10.3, 10.4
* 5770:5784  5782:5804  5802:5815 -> 0.1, 10.1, 11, 10.6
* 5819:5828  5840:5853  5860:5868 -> -0.9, 10.4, 10.2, 10.3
